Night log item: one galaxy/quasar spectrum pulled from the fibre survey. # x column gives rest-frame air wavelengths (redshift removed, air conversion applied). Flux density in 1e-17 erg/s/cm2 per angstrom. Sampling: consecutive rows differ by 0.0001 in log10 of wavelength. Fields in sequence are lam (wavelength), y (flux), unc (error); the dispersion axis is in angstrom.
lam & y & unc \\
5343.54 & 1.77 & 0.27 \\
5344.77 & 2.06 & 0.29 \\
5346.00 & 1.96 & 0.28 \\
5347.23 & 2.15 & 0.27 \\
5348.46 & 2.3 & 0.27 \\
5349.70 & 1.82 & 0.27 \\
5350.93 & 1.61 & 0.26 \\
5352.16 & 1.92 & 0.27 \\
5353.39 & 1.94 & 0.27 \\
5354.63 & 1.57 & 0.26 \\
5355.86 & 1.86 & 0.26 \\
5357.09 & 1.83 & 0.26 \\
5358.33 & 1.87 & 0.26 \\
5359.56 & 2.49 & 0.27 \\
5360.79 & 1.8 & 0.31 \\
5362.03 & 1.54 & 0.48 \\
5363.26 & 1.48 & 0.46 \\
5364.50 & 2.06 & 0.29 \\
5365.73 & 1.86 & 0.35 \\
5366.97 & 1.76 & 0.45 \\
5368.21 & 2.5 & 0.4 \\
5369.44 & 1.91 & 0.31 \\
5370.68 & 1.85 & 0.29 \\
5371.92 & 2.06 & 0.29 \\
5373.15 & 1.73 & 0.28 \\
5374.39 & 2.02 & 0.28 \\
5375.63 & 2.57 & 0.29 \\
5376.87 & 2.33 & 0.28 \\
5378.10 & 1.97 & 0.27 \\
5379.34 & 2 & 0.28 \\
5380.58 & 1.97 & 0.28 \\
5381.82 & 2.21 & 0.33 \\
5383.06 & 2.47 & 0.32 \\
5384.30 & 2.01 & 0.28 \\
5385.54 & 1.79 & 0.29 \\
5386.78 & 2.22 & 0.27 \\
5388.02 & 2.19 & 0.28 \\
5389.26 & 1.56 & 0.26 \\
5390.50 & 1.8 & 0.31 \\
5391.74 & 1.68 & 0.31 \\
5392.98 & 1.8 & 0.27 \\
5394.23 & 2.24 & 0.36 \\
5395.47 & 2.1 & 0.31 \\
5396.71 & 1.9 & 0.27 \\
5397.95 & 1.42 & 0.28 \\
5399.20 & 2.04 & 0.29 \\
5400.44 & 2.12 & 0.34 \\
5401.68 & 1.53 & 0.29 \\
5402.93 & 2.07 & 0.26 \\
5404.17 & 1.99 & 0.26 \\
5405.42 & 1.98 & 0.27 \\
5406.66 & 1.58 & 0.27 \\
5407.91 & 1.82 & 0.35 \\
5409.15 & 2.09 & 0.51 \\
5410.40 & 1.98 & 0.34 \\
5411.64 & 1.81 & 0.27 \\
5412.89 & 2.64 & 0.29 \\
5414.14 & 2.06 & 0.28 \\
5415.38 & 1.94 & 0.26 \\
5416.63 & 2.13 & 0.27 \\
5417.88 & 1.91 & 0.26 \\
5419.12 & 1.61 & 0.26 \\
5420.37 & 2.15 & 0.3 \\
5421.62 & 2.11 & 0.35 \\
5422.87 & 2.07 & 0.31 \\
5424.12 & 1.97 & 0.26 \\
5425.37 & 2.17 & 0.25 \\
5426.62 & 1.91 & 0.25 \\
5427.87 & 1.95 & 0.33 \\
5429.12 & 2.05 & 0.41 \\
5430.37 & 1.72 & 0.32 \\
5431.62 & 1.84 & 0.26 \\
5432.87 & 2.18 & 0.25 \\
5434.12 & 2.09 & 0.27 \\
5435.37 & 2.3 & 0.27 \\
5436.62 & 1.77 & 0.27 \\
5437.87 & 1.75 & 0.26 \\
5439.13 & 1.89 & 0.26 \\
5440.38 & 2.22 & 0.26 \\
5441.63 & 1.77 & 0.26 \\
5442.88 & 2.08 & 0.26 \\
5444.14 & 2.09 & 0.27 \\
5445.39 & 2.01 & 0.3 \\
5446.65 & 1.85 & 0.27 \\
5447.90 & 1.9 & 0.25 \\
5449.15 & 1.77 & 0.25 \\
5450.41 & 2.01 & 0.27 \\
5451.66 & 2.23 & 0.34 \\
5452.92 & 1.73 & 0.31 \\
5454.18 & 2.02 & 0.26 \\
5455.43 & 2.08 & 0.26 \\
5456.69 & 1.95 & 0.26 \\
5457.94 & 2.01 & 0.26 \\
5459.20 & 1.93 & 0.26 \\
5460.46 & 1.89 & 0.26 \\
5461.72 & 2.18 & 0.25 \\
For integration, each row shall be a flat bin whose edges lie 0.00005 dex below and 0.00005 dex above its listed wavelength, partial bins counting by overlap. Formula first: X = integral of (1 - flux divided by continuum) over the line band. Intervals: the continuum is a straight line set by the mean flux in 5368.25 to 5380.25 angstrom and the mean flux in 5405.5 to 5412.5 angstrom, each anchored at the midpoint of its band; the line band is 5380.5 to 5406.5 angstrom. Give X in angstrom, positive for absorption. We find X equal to 0.3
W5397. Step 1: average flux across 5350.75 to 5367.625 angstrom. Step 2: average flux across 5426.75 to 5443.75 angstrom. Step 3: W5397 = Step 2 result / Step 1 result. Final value 1.07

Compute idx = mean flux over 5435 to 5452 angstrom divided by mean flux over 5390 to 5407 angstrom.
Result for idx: 1.0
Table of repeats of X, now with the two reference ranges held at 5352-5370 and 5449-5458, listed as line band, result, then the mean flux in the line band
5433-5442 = -0.1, 1.99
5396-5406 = 0.3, 1.88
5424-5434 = -0.1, 1.98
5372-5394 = -1.3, 2.02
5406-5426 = -0.6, 2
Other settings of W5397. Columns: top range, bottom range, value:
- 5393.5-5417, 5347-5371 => 1.03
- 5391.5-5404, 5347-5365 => 1.01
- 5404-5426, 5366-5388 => 0.96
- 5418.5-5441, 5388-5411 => 1.06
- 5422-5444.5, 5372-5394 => 0.98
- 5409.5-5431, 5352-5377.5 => 1.03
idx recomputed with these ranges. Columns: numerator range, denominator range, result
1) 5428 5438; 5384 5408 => 1.04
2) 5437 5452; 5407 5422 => 0.97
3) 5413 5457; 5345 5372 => 1.04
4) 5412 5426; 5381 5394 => 1.04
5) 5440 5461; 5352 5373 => 1.04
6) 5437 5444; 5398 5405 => 1.02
